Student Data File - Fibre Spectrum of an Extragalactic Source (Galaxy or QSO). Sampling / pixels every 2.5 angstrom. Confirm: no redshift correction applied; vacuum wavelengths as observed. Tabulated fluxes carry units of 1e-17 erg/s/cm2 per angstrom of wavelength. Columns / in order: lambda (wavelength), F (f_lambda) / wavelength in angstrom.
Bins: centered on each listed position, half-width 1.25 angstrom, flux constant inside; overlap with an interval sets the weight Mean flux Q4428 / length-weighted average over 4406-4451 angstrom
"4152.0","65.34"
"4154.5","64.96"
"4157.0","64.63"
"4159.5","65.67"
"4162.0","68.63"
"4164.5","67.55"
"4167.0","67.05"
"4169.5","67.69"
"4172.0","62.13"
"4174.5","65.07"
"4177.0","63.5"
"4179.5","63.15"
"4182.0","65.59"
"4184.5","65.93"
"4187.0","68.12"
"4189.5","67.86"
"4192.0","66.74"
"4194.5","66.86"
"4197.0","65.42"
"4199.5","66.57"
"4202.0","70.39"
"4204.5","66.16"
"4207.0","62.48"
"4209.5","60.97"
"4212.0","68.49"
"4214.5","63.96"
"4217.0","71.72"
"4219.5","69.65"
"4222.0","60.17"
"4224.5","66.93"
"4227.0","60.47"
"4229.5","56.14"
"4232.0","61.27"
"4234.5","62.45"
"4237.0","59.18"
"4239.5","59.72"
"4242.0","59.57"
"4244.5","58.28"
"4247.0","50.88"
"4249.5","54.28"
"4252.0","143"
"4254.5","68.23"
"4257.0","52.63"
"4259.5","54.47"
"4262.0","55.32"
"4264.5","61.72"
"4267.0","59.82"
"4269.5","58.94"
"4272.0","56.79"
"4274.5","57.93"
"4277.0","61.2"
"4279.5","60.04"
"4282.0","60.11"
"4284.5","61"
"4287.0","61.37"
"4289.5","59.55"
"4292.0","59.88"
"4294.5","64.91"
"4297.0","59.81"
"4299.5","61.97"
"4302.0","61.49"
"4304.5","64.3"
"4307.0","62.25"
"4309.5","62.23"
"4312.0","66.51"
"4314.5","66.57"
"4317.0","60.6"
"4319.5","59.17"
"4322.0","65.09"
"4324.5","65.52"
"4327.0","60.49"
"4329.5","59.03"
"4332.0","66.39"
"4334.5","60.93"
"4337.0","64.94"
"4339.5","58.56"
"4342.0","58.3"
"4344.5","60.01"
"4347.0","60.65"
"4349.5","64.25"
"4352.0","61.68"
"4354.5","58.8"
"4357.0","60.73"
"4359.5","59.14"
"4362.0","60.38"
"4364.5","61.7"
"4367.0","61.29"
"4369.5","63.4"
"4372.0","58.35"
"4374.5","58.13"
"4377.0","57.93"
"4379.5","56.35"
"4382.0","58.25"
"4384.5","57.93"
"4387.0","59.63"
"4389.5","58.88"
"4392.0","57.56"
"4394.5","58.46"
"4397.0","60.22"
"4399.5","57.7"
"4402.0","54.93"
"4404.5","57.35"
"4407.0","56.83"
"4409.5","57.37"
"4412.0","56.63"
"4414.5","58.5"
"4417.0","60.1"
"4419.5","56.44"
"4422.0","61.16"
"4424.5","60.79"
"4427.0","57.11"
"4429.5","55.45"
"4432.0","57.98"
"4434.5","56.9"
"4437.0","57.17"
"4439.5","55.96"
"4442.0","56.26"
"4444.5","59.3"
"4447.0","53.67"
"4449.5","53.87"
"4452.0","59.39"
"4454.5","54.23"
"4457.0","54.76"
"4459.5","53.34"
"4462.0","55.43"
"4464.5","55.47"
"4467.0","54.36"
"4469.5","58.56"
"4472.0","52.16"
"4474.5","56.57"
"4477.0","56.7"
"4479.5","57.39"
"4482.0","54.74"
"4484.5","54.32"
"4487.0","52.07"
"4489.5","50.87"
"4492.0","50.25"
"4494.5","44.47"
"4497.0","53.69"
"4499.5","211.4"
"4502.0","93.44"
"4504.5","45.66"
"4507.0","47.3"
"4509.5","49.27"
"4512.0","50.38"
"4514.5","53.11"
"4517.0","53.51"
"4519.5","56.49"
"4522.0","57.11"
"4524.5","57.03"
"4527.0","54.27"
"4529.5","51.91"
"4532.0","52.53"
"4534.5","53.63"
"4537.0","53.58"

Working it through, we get 57.3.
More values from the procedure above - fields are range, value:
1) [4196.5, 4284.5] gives 63.5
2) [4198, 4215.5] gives 65.6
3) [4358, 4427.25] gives 58.7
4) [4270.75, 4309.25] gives 60.9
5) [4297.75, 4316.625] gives 63.4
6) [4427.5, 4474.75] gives 55.8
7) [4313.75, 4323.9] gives 62.8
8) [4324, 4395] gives 60.2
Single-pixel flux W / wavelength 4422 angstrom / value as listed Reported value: 61.16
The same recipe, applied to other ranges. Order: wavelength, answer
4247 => 50.88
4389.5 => 58.88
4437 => 57.17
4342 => 58.3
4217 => 71.72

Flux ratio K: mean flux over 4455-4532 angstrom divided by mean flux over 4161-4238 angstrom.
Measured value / 0.9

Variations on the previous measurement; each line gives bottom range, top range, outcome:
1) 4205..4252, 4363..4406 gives 0.92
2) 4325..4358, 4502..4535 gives 0.88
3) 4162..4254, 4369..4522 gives 0.89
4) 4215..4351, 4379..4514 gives 0.95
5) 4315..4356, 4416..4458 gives 0.93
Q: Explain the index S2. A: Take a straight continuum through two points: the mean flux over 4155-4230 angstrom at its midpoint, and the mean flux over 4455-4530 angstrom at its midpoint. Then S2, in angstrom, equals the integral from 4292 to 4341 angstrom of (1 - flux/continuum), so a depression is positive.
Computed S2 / 0.52 angstrom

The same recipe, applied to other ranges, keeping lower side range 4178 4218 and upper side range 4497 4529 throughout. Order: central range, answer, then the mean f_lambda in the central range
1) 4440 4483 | 7.68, 55.7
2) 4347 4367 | 1.85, 61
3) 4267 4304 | 3.50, 60.4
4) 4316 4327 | 0.75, 62.4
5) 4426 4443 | 2.75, 56.7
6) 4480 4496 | 3.88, 51.5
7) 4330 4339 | 0.51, 63.2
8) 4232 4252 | 0.95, 63.3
